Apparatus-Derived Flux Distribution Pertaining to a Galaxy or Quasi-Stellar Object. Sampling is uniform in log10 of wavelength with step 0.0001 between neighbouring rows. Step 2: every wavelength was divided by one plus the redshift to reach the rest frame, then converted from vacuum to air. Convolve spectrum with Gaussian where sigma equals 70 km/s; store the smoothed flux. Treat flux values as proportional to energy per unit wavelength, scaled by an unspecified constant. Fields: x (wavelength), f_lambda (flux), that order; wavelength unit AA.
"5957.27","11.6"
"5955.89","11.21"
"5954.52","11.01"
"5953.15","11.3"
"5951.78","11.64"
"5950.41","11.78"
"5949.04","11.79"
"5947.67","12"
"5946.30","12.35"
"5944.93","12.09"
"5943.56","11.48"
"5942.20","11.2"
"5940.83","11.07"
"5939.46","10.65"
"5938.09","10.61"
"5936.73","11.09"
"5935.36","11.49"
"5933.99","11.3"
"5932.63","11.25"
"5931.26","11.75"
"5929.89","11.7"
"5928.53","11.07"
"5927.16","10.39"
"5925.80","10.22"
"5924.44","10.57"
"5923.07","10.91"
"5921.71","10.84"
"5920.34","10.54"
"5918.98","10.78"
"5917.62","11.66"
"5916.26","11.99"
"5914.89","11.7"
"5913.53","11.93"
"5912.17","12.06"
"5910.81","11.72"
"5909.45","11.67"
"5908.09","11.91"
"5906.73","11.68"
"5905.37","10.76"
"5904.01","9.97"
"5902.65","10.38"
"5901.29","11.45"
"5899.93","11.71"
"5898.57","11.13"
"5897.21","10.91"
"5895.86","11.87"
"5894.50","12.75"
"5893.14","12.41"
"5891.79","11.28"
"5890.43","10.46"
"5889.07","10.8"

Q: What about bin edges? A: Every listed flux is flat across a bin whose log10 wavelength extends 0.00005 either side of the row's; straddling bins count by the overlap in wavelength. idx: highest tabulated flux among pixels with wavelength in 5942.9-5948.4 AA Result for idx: 12.35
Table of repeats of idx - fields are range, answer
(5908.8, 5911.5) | 11.72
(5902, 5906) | 10.76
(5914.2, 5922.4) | 11.99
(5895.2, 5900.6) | 11.87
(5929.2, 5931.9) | 11.75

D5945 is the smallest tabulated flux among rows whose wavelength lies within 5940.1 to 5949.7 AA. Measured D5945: 11.07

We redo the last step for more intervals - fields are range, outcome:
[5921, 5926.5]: 10.22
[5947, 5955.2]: 11.01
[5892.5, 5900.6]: 10.91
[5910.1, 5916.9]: 11.7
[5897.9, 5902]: 11.13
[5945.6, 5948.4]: 12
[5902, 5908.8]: 9.97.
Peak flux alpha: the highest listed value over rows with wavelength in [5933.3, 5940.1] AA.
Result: 11.49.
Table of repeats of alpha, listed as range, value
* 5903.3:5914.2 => 12.06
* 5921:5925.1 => 10.91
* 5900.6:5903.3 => 11.45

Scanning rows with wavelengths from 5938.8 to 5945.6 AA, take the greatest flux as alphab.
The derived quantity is 12.09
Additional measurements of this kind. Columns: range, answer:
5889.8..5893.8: 12.41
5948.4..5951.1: 11.79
